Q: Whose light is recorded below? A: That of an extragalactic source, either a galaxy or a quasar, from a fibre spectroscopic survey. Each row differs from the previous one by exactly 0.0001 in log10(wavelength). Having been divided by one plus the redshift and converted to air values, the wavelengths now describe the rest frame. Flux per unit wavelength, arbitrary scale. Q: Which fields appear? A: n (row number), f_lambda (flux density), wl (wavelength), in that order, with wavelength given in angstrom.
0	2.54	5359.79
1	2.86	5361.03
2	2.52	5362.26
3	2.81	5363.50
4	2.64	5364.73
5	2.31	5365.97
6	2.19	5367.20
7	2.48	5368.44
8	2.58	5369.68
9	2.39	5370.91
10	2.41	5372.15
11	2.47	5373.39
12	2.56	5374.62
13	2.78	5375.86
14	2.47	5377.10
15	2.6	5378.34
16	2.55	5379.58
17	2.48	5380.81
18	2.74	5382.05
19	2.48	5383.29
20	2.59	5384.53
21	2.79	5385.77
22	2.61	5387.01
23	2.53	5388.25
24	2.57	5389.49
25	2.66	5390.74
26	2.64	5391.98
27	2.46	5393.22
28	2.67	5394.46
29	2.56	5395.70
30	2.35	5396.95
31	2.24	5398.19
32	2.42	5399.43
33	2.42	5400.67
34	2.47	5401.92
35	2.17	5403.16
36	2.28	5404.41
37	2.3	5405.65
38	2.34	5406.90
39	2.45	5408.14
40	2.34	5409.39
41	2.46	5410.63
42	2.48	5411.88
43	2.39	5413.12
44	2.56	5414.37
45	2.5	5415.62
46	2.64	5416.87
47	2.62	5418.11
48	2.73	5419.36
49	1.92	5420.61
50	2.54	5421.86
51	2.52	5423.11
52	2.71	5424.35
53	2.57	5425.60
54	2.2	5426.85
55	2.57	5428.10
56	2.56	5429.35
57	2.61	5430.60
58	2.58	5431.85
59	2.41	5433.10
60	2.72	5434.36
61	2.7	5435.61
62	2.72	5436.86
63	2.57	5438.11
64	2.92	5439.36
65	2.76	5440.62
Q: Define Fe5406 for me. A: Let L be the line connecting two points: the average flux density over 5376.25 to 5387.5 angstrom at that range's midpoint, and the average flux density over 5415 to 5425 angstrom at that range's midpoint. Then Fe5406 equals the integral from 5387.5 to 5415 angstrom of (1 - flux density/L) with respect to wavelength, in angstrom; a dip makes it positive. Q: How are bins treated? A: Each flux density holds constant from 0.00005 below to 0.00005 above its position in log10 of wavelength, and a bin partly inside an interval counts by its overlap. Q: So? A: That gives 1.2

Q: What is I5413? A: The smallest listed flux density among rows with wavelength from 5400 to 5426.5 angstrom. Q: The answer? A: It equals 1.92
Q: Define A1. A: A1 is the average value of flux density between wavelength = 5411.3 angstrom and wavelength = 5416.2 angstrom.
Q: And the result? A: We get 2.48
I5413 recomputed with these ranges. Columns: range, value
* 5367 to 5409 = 2.17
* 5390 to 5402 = 2.24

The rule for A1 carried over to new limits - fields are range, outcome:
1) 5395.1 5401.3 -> 2.4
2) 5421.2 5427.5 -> 2.51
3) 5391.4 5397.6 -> 2.53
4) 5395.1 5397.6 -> 2.45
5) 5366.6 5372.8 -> 2.41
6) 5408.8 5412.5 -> 2.43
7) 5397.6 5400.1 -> 2.34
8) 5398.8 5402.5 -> 2.44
